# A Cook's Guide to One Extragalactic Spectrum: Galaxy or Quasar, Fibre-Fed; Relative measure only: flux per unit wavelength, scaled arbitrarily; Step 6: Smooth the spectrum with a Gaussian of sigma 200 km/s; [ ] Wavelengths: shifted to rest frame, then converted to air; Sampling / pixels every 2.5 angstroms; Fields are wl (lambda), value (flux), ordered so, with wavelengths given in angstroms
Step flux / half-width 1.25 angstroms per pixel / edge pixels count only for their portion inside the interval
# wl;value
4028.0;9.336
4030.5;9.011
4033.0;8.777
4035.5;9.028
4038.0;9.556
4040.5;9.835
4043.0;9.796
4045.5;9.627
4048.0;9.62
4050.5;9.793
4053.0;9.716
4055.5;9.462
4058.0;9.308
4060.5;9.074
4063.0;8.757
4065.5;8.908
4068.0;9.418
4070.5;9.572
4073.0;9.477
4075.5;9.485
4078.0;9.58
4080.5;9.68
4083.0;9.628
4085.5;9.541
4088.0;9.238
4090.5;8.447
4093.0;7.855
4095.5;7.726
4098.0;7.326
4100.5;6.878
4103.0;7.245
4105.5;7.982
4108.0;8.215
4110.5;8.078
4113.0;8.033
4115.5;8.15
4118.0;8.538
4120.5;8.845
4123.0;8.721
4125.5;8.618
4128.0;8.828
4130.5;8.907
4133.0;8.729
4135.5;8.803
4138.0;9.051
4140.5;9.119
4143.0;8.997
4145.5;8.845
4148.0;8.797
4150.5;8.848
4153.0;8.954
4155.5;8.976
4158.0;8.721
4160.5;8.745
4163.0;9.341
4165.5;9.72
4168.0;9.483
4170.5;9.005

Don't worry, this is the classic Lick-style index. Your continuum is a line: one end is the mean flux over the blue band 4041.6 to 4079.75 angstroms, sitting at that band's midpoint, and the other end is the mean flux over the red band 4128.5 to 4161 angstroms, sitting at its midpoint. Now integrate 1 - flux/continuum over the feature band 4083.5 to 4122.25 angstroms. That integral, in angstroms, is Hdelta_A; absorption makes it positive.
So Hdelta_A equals 4.2 angstroms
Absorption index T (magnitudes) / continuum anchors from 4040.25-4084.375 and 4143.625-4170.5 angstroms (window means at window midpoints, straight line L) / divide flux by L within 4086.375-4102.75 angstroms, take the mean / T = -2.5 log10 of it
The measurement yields 0.18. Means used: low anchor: 9.48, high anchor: 9.04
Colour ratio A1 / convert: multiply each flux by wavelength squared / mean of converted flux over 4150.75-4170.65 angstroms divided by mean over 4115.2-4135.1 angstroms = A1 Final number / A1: 1.1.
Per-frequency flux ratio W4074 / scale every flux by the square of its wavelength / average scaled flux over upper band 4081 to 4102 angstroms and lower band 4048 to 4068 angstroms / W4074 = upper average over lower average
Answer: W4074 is 0.9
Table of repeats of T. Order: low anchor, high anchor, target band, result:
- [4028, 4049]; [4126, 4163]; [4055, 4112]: 0.06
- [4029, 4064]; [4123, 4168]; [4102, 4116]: 0.15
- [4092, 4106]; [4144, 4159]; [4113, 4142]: -0.06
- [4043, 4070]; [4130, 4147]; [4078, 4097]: 0.04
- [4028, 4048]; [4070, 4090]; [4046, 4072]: 0.01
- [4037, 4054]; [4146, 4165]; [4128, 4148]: 0.02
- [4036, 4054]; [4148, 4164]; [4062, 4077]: 0.03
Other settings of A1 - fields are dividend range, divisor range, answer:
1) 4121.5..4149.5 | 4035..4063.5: 0.97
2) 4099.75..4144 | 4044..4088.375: 0.92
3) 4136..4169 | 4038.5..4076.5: 1.00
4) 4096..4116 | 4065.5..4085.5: 0.82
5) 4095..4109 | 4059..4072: 0.84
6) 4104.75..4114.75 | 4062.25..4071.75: 0.90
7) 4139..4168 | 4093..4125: 1.15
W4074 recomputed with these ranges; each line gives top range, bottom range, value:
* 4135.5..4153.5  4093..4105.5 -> 1.23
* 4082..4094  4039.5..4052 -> 0.94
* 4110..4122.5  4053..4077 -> 0.92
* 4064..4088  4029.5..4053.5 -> 1.02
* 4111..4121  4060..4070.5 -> 0.94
